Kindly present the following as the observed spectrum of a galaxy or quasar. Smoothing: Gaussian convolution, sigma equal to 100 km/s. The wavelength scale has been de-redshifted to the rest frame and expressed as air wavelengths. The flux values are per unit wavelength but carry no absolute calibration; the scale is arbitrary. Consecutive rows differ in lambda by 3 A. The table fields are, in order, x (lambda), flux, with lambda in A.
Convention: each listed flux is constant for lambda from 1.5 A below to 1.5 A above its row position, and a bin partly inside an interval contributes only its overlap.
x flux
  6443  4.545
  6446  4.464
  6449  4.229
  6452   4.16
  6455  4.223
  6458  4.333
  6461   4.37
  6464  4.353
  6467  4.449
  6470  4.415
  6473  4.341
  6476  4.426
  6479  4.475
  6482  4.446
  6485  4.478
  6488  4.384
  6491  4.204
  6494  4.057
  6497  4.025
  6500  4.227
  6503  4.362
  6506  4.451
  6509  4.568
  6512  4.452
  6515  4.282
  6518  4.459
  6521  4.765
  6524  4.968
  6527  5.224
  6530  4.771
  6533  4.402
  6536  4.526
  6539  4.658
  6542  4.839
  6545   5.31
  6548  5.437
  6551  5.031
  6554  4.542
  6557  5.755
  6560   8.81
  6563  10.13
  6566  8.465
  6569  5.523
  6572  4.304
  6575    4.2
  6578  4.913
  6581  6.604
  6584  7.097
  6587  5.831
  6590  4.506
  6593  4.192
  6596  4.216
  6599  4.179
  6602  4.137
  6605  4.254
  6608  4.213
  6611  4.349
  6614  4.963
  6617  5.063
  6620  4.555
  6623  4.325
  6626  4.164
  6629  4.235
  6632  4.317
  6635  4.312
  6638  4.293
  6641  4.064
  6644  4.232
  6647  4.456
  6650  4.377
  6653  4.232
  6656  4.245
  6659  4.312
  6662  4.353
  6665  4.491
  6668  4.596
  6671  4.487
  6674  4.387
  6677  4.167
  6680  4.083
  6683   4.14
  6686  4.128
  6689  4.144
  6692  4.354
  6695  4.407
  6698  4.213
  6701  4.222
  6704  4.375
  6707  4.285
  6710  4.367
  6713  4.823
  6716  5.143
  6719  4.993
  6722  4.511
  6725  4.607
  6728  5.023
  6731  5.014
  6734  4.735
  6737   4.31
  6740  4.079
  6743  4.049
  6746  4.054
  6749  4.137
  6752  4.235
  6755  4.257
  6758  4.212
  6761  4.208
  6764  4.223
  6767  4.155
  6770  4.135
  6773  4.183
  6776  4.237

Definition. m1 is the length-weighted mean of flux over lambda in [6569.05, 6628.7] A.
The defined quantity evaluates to 4.75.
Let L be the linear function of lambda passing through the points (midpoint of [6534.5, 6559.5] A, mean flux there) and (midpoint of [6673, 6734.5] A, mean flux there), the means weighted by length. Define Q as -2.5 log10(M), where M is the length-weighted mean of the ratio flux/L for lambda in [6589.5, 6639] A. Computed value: 0.12 mag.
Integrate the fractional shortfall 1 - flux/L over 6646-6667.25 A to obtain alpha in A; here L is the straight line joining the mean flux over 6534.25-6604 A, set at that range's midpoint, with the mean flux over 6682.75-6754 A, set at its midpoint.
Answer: 2.3 A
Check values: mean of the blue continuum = 5.52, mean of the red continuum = 4.44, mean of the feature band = 4.36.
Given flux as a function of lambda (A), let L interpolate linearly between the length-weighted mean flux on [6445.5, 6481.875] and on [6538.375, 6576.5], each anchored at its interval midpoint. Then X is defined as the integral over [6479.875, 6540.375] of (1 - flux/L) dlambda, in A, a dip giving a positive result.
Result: 7.70 A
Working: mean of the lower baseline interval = 4.35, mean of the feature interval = 4.48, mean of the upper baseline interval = 5.95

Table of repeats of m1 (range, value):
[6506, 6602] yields 5.29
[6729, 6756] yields 4.33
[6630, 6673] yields 4.34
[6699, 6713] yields 4.36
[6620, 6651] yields 4.29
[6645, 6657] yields 4.33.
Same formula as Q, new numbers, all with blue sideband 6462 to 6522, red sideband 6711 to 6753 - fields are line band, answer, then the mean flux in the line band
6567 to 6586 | -0.24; 5.53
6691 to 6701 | 0.05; 4.31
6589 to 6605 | 0.05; 4.24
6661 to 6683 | 0.04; 4.35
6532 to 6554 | -0.11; 4.87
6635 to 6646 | 0.07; 4.22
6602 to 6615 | 0.02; 4.39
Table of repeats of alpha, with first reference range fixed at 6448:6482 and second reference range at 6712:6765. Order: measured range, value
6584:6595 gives -1.8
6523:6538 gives -1.3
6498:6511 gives -0.1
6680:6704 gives 1.2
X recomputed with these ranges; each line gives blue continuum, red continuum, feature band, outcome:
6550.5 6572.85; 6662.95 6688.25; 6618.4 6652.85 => 5.6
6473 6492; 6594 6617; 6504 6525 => -0.7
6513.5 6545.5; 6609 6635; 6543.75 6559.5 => -2.6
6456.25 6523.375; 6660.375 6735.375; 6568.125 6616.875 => -4.5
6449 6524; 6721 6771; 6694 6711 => 0.2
